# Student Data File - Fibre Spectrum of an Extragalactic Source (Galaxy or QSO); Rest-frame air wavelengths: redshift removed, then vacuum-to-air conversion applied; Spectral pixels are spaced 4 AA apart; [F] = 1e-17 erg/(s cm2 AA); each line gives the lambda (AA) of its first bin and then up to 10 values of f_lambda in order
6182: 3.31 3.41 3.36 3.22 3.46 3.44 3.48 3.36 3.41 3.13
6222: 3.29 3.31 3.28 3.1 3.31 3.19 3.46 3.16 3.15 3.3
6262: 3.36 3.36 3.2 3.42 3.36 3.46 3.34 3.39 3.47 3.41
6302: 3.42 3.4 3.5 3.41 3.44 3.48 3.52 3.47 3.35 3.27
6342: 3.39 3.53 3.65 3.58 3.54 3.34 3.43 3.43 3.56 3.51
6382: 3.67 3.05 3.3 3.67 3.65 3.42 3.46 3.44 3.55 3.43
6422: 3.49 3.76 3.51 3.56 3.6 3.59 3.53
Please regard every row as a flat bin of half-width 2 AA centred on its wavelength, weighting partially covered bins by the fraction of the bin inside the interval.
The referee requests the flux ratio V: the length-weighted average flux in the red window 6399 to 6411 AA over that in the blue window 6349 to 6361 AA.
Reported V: 0.97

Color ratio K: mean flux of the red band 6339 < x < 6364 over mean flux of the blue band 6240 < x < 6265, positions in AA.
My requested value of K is 1.07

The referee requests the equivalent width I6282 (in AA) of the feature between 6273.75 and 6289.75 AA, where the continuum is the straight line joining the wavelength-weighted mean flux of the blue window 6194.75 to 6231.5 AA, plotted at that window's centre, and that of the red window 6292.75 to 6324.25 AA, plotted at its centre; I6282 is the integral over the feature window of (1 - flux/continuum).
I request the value 0.1 AA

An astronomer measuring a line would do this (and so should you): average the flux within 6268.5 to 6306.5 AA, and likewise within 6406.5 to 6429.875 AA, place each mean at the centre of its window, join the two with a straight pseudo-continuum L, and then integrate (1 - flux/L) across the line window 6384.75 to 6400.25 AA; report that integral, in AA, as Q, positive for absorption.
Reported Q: 0.3 AA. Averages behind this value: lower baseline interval 3.39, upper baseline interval 3.53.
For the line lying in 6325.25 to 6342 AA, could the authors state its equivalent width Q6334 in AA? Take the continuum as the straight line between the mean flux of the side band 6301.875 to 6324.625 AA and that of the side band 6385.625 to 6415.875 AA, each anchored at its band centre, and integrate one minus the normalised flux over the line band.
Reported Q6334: 0.3 AA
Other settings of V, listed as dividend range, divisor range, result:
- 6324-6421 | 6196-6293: 1.04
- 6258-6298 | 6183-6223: 1.00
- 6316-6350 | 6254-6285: 1.03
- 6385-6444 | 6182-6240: 1.05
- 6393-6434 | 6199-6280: 1.07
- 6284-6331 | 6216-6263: 1.06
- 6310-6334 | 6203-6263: 1.05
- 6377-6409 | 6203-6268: 1.05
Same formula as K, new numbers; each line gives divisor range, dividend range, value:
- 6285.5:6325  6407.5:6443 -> 1.03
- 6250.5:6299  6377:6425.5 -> 1.04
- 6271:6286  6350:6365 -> 1.03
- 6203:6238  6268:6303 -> 1.03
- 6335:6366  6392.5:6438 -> 1.02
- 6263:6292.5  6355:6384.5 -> 1.04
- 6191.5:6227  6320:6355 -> 1.04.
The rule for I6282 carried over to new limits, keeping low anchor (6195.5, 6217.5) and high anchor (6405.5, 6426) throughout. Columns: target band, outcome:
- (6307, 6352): 0.1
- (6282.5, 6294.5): 0.2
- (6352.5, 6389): 0.3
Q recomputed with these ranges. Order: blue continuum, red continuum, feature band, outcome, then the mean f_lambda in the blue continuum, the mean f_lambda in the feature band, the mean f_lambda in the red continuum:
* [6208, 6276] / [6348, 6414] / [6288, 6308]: -0.33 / 3.28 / 3.42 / 3.48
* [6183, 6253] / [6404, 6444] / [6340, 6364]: -0.31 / 3.31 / 3.51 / 3.54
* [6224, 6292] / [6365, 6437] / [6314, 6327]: -0.30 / 3.3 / 3.47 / 3.5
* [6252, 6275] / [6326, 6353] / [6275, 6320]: -0.71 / 3.29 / 3.42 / 3.45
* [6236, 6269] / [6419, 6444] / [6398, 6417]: 0.29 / 3.28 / 3.48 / 3.58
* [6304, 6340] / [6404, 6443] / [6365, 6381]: -0.07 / 3.43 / 3.5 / 3.54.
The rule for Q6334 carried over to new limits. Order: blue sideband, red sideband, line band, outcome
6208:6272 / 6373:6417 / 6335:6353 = -0.3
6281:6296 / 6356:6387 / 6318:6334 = -0.2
